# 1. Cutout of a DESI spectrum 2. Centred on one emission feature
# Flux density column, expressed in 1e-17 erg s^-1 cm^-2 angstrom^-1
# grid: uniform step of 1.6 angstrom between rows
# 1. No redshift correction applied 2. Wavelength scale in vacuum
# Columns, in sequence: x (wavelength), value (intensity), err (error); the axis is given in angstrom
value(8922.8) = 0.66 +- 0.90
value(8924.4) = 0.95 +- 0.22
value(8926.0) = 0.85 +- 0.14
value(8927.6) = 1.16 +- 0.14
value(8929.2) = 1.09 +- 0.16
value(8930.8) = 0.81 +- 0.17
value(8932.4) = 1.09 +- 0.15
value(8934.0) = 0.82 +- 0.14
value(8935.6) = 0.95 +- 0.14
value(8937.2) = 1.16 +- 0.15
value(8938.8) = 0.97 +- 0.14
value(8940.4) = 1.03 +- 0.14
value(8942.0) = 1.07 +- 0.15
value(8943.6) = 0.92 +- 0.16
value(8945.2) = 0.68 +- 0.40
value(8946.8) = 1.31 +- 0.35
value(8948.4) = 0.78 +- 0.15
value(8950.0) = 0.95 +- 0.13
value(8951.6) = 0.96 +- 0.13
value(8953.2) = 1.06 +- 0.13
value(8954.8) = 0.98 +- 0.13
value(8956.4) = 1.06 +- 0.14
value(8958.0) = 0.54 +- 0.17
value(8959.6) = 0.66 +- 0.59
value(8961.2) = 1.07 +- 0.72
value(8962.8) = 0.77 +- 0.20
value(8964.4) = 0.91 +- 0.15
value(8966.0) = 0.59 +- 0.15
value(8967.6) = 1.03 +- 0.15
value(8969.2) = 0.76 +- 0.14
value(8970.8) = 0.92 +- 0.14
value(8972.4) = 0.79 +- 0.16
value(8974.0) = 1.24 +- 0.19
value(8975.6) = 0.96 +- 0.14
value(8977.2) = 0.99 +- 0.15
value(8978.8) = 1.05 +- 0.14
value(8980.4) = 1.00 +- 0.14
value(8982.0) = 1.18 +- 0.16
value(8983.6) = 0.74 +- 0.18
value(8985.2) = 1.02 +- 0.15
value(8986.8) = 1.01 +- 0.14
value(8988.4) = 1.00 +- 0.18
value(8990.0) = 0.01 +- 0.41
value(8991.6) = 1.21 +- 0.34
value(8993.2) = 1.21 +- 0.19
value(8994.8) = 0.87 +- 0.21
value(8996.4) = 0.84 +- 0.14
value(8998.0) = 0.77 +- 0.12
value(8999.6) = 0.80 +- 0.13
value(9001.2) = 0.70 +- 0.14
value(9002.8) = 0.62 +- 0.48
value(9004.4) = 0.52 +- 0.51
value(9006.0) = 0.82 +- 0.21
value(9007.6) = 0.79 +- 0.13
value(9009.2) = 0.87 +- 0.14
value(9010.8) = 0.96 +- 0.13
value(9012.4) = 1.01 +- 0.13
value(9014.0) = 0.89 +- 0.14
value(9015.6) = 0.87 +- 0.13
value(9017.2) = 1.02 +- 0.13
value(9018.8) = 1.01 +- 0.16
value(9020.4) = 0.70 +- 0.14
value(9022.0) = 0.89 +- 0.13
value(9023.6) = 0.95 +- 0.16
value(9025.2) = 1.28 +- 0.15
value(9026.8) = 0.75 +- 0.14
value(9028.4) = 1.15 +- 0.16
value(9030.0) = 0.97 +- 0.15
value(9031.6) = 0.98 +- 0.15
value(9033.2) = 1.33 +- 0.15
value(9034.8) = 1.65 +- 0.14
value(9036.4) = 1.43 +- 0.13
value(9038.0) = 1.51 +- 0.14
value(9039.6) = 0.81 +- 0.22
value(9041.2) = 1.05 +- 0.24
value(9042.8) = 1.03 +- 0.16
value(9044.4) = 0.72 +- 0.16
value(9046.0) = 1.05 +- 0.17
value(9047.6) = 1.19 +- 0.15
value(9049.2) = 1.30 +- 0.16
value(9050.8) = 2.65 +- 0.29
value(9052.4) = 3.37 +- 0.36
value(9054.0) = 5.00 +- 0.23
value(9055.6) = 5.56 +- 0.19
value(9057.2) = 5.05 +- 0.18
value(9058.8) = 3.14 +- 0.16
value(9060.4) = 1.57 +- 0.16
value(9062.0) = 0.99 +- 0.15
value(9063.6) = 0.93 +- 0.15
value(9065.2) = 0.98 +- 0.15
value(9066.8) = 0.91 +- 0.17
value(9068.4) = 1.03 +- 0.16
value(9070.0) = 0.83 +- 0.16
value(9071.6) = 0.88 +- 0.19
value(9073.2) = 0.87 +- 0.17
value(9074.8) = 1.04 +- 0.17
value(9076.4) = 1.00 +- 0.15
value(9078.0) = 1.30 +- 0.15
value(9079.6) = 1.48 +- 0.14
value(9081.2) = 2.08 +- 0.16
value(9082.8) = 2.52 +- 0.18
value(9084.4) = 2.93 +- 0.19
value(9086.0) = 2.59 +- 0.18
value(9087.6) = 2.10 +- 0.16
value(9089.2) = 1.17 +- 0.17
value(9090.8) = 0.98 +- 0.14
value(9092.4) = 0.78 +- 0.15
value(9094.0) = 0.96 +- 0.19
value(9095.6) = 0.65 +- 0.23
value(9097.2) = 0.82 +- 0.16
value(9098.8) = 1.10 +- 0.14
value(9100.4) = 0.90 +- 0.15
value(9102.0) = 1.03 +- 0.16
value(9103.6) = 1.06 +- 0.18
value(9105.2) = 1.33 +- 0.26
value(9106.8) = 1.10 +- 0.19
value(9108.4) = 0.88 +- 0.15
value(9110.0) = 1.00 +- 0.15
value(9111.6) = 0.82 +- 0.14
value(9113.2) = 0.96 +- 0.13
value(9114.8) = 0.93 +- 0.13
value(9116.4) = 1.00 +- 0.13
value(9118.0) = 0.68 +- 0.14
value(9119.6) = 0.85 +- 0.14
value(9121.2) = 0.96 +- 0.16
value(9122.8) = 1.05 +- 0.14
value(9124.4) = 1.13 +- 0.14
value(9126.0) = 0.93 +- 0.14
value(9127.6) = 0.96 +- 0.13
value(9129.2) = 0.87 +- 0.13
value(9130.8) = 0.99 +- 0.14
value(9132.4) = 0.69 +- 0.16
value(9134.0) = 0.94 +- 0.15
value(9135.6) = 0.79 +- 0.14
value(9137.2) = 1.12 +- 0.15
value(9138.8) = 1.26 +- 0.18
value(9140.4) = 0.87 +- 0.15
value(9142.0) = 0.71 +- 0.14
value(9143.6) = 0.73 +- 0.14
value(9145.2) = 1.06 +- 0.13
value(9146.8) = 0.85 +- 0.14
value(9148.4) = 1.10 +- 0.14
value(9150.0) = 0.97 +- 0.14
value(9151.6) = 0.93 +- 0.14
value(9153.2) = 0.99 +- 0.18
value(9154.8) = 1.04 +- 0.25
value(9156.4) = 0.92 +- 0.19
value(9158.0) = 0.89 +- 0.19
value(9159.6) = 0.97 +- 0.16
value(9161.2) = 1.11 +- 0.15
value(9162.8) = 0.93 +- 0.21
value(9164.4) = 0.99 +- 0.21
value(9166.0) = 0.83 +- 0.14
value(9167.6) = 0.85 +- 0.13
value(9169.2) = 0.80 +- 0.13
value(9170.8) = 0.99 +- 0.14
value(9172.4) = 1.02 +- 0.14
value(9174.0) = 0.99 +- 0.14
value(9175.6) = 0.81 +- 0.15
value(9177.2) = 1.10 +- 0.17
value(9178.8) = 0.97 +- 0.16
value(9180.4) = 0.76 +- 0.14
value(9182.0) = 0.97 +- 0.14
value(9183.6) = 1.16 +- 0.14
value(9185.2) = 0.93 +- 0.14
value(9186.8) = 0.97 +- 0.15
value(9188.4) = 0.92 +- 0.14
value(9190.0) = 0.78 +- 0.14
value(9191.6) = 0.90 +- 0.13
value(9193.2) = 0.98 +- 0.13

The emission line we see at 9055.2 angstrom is H-alpha 6563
